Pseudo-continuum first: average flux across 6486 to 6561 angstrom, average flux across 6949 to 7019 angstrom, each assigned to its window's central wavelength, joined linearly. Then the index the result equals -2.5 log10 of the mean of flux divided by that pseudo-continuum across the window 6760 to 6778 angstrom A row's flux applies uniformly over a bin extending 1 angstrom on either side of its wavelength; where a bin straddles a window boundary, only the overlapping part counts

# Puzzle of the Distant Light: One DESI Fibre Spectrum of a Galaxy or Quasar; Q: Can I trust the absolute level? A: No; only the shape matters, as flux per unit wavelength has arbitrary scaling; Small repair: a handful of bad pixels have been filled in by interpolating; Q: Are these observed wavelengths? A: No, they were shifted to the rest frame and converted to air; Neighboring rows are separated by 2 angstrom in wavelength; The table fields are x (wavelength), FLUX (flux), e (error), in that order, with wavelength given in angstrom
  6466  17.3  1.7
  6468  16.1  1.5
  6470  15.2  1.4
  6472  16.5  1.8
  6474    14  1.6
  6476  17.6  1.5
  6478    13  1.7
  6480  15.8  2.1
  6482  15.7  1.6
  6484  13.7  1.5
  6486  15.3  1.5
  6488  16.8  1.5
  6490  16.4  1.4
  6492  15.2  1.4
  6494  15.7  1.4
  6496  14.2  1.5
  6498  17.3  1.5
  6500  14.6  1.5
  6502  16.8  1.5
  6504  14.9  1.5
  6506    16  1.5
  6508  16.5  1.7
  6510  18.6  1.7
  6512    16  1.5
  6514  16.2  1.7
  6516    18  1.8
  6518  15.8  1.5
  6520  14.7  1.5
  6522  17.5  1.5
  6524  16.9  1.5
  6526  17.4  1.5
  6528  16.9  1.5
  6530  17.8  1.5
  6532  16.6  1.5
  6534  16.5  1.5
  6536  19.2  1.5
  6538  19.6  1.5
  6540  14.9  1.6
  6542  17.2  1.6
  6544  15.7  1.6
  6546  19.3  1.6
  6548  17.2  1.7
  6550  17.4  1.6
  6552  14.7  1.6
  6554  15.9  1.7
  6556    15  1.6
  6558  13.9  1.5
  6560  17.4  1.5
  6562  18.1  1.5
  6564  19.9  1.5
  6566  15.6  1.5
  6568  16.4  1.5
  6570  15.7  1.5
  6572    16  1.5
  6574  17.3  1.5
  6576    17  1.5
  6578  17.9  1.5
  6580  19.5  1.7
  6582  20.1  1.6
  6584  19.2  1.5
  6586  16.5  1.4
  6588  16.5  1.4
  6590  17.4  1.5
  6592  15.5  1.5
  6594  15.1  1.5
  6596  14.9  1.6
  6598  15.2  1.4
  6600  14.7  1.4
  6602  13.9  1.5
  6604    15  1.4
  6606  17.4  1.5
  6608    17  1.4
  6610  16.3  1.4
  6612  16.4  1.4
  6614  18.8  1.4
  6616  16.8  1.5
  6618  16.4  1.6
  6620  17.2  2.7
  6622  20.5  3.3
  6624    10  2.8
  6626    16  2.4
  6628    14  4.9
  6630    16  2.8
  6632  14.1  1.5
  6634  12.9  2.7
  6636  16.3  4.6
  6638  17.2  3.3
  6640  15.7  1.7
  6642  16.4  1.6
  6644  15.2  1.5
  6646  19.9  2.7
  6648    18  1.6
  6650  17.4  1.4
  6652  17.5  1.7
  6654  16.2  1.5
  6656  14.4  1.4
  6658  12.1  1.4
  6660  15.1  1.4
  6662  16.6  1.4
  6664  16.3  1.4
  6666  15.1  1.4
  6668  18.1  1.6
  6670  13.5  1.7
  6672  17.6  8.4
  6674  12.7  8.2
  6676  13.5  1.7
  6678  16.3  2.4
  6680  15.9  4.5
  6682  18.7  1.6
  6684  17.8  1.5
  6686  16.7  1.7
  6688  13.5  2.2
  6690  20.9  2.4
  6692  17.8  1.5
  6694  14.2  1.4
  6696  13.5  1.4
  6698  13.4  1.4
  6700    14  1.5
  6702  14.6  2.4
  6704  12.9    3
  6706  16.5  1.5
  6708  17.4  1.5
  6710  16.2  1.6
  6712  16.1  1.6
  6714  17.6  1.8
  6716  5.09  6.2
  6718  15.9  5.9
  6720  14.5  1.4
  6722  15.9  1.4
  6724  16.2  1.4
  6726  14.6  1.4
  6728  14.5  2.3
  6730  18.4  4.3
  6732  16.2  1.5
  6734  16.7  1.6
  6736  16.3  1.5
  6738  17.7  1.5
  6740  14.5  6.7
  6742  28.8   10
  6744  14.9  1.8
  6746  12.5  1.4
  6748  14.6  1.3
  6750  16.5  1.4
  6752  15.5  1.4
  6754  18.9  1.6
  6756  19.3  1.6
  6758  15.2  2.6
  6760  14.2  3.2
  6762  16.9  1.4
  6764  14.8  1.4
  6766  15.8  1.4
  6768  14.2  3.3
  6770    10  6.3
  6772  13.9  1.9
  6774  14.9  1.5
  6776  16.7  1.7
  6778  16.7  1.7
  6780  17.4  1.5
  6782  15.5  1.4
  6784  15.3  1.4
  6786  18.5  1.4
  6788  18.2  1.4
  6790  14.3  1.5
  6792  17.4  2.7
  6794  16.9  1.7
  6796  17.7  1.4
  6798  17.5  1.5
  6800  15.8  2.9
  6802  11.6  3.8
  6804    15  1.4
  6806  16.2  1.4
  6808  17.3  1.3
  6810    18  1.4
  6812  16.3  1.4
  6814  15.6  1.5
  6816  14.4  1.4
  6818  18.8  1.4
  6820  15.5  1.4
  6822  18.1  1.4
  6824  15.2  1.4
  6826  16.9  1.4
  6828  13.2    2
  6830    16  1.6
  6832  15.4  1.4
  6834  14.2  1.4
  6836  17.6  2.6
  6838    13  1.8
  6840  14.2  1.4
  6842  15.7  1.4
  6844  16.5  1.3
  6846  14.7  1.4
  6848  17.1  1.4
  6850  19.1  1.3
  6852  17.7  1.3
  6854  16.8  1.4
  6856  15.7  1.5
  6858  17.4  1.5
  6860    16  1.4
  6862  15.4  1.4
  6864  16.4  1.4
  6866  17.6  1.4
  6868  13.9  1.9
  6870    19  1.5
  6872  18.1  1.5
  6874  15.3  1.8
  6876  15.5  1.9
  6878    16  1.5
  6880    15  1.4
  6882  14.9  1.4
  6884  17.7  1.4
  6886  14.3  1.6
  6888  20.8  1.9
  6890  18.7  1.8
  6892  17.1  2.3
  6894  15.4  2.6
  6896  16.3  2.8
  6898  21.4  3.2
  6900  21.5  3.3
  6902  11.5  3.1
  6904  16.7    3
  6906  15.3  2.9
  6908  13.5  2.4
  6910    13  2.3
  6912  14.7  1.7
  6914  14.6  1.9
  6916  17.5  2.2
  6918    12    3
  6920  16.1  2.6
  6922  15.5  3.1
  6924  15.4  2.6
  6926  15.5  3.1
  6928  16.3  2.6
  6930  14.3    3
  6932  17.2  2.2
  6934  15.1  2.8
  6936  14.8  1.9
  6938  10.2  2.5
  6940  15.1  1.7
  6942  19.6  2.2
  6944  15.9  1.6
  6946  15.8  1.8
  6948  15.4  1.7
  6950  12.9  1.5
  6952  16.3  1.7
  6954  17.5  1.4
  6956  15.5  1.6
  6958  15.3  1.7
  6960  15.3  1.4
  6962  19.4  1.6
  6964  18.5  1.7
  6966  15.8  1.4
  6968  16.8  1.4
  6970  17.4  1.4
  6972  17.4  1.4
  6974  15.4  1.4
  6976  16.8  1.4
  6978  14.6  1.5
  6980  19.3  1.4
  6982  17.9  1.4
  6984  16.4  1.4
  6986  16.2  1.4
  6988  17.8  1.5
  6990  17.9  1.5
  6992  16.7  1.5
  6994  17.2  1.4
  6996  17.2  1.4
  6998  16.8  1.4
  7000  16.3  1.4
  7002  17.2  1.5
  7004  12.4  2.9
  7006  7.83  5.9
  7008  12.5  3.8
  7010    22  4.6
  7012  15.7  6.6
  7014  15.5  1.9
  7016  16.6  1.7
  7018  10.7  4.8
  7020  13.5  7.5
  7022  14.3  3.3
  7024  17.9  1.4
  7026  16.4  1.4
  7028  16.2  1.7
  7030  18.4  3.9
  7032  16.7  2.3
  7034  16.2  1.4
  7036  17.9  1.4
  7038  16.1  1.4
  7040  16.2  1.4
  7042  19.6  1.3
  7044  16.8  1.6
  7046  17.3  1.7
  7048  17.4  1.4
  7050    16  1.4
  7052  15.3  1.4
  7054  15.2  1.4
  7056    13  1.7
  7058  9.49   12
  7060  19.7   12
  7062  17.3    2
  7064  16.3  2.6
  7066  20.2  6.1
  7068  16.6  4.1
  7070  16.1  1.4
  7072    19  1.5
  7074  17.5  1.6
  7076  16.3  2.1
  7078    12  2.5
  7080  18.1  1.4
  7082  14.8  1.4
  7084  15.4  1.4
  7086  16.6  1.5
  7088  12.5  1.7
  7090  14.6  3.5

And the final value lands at 0.110 mag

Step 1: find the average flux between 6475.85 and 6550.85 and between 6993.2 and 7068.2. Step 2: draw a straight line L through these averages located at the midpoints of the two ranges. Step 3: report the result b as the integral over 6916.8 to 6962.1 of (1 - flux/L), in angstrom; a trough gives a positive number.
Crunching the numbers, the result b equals 1.8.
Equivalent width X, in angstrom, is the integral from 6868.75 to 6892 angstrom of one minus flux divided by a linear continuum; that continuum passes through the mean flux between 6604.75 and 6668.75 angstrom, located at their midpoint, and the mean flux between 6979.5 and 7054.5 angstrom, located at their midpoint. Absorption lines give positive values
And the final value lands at -0.89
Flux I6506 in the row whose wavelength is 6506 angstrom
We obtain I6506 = 16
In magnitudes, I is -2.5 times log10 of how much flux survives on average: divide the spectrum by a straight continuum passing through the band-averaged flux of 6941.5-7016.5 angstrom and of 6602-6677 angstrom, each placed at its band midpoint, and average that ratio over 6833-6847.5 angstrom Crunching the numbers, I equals 0.07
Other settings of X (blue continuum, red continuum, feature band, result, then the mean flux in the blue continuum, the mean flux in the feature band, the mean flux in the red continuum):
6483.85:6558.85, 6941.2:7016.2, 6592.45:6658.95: 2.0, 16.4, 15.9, 16.3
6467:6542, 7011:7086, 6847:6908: -2.1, 16.2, 16.7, 16.2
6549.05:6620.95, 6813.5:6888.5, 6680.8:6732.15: 2.8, 16.6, 15.5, 16.1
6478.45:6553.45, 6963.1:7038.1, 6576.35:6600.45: -0.8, 16.4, 16.9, 16.2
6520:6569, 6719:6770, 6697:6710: 1.1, 16.9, 14.9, 16.2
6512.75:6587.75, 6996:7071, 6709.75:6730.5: 2.2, 17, 14.9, 16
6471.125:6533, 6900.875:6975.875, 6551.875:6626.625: -2.6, 16.1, 16.5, 15.6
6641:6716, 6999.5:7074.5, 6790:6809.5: -0.3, 15.8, 16.1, 16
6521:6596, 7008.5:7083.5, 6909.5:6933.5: 1.8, 17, 15.2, 16.3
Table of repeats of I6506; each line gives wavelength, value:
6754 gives 18.9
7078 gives 12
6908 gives 13.5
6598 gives 15.2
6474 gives 14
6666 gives 15.1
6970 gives 17.4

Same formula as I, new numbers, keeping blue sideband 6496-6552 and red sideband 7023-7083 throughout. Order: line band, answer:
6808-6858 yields 0.034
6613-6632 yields 0.044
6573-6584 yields -0.104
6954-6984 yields -0.016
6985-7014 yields 0.040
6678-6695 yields -0.012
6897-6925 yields 0.066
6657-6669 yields 0.079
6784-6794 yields -0.016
